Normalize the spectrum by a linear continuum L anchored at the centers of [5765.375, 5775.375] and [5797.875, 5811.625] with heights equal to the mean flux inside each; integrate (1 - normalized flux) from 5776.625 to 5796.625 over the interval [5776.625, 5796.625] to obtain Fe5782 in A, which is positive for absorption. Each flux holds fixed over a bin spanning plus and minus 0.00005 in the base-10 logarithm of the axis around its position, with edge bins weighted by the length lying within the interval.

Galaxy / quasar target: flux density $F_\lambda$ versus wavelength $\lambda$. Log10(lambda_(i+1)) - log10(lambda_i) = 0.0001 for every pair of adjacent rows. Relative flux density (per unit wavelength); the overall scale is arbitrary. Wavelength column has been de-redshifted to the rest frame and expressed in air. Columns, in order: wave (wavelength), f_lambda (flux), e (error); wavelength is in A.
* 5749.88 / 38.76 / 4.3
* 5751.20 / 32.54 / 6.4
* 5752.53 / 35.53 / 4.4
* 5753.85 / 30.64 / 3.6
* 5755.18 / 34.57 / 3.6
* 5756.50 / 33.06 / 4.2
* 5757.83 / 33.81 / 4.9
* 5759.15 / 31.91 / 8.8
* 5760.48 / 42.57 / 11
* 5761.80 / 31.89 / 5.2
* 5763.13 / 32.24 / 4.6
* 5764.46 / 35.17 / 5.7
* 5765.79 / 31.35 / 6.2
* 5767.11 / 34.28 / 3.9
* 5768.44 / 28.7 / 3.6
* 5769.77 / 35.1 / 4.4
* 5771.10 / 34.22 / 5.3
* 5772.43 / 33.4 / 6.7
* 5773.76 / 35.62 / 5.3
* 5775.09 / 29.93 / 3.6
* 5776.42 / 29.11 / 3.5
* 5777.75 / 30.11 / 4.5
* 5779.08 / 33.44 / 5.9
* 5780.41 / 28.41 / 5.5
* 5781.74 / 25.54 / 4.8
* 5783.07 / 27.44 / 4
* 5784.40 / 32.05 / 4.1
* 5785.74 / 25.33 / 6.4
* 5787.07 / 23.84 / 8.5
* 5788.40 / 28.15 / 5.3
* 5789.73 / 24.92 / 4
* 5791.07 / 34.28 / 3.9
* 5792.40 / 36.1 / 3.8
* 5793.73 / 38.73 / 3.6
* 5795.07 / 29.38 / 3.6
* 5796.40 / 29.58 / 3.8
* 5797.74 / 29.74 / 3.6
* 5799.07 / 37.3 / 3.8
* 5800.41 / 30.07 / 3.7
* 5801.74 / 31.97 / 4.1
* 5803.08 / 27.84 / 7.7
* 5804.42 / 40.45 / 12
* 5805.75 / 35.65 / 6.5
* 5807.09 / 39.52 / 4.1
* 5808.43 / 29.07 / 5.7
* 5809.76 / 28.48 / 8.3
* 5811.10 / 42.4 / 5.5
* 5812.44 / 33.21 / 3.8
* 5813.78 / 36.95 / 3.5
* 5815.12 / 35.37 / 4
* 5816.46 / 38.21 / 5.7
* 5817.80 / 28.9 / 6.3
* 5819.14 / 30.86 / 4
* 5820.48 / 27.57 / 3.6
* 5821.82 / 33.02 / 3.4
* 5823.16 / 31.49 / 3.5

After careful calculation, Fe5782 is 2.2 A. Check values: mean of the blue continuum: 33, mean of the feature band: 29.8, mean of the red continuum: 34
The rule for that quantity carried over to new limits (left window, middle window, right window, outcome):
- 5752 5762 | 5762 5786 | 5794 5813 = 1.9 A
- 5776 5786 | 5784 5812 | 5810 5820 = -0.2 A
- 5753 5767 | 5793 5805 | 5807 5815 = 0.6 A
